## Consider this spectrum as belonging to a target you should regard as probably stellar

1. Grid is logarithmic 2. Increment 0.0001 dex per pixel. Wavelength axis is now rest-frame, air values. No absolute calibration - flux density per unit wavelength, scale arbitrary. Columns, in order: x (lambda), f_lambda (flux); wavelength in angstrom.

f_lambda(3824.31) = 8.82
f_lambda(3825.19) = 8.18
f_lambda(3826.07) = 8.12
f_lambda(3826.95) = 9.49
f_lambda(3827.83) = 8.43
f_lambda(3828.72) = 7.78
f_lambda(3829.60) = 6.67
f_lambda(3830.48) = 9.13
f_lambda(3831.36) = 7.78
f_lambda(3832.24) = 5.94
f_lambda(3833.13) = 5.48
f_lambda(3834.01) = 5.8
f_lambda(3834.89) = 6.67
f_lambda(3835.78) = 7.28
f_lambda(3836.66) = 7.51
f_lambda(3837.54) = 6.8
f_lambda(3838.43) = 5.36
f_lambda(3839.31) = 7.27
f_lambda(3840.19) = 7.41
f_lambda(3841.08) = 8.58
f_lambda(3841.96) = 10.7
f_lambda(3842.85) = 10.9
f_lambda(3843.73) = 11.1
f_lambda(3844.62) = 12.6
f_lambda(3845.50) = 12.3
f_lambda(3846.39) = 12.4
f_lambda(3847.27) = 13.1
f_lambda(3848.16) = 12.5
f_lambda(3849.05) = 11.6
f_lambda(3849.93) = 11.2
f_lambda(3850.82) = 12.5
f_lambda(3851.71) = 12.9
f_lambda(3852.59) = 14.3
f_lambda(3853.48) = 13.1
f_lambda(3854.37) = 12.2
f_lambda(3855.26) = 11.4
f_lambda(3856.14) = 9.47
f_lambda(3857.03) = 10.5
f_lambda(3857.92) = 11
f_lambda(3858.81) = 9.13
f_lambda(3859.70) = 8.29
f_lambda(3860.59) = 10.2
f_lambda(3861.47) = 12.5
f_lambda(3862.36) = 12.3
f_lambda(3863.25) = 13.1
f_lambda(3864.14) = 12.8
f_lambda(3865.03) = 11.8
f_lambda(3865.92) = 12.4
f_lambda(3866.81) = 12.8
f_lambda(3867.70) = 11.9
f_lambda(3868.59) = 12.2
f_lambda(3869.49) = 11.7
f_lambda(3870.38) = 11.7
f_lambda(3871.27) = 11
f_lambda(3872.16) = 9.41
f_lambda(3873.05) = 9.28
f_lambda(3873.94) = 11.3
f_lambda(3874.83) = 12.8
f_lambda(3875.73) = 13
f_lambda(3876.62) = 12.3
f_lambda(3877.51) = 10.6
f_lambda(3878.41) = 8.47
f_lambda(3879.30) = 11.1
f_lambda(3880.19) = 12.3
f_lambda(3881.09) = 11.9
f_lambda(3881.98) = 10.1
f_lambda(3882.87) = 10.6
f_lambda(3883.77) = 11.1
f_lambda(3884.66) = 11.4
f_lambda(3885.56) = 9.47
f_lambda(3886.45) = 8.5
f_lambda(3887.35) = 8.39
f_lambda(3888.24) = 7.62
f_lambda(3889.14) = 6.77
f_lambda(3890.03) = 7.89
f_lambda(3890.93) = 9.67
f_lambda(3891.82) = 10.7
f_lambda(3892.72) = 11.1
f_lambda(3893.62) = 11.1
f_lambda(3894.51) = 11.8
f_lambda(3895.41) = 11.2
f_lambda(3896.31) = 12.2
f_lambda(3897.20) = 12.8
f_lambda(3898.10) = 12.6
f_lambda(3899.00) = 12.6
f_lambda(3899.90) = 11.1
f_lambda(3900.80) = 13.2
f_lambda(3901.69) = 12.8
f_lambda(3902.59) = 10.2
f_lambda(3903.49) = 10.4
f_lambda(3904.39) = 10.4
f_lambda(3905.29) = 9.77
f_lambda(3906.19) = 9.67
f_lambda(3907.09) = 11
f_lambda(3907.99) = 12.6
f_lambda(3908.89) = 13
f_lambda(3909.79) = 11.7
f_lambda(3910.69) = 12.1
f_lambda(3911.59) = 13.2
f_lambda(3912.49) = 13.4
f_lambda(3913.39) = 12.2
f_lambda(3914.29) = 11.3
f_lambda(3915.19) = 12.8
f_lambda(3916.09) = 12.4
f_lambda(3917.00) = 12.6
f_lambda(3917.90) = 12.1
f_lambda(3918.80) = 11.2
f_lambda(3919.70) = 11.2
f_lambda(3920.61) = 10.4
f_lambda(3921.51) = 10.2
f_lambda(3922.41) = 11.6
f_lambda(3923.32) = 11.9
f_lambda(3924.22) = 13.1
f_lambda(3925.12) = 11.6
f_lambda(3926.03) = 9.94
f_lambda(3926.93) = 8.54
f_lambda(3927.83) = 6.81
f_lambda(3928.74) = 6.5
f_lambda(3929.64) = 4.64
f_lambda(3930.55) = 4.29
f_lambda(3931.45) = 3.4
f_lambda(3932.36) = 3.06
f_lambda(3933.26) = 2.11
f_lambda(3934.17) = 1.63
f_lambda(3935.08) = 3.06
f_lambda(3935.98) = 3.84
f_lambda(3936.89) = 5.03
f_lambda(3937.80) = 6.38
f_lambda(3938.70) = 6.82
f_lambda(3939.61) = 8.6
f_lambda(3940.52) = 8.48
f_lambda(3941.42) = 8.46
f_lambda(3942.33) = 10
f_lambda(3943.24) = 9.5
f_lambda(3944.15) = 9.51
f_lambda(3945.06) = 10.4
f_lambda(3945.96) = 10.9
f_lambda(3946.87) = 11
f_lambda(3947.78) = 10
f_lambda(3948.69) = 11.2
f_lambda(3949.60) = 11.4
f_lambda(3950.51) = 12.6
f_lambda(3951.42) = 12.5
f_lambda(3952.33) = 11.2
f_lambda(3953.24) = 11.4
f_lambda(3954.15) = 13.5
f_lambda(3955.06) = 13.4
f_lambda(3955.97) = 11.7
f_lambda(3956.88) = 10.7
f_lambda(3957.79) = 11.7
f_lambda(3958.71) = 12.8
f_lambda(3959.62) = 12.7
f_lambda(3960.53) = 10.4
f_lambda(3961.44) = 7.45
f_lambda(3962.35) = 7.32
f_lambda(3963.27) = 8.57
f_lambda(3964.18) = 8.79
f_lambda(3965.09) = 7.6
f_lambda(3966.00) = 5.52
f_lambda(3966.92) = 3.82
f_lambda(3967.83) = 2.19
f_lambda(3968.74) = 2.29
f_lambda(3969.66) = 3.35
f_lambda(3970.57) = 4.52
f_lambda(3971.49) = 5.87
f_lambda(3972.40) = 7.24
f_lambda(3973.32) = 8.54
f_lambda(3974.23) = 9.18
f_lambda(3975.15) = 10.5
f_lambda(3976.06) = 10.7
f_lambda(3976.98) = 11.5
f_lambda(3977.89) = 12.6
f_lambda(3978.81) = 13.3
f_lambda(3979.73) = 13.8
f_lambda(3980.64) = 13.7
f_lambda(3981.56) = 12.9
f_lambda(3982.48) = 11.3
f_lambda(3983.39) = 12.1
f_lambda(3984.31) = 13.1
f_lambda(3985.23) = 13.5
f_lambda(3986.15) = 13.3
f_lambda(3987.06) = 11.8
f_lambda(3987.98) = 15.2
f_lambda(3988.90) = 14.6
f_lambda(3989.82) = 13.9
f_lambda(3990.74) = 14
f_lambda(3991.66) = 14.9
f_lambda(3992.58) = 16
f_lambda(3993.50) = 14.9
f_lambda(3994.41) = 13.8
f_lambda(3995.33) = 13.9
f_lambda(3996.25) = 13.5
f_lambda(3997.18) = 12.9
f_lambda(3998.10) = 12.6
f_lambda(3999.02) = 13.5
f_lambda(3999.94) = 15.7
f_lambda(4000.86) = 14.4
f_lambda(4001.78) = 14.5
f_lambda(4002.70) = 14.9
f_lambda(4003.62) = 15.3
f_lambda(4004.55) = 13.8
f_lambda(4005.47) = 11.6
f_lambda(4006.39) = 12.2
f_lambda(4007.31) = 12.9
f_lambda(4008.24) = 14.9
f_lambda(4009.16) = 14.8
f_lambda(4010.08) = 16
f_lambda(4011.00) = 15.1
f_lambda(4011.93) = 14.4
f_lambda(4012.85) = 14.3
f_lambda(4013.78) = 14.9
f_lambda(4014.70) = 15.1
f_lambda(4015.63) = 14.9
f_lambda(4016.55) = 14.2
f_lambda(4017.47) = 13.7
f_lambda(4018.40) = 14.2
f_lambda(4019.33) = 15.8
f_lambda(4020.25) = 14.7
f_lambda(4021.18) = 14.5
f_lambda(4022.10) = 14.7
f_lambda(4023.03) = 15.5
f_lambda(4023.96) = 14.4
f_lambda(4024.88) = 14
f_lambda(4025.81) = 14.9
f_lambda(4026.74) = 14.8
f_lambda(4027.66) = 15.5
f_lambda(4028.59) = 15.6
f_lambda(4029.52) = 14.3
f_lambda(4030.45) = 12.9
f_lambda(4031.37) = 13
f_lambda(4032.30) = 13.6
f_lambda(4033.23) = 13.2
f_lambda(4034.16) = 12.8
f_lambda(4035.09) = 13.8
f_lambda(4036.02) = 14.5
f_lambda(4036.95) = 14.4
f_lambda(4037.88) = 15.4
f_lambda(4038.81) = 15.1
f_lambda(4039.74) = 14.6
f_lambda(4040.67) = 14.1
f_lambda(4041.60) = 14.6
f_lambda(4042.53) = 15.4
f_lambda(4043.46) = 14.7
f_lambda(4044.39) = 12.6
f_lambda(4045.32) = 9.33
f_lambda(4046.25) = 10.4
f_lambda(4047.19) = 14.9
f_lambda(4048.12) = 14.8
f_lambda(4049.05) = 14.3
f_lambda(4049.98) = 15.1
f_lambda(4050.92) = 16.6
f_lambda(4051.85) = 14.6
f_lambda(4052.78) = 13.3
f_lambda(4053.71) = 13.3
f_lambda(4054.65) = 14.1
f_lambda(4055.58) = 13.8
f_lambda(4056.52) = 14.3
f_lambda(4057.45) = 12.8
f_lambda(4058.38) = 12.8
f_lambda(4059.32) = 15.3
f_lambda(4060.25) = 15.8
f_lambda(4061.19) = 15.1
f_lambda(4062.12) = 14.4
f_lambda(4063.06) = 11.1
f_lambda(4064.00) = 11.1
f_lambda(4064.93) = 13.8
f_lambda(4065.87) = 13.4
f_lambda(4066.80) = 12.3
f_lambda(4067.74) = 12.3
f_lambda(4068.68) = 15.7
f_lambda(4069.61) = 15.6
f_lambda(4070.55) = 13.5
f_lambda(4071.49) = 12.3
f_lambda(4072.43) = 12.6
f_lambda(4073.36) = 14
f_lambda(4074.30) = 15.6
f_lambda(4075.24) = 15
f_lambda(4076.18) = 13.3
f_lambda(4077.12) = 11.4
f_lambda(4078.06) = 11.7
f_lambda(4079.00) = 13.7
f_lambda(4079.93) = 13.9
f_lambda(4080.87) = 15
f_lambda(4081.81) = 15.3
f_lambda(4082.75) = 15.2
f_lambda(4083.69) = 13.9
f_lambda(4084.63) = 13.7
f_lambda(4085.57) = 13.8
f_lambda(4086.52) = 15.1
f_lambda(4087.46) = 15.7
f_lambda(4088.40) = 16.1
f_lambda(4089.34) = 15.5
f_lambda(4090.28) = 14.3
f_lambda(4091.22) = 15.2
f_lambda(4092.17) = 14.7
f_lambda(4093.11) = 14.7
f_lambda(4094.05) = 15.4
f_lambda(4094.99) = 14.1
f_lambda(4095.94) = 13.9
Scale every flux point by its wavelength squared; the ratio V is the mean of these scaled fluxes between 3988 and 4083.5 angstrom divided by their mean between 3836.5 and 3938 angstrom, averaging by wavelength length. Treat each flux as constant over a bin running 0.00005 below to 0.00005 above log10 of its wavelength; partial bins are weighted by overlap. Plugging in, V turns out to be 1.47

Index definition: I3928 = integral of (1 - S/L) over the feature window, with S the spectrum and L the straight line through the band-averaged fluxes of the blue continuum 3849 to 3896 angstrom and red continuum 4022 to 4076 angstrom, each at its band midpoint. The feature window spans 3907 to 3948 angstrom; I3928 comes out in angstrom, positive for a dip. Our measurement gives 9.3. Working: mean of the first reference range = 11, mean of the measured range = 9.2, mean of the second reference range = 14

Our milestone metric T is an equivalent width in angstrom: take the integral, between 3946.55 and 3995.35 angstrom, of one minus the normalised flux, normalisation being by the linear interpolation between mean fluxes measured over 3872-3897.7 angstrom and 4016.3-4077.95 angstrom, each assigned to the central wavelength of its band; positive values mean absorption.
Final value 6.14 angstrom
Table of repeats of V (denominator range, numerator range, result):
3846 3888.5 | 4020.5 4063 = 1.37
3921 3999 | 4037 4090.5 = 1.49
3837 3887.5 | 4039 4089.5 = 1.40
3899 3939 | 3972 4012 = 1.45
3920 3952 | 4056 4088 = 1.79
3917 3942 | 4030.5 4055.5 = 1.92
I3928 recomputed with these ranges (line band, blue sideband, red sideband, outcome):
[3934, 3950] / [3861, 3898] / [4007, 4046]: 5.4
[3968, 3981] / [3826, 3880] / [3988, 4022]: 4.5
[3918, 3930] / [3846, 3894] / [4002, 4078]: 2.1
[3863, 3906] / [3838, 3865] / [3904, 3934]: -1.9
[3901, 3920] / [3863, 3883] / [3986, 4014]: 0.8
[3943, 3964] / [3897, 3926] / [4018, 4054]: 2.7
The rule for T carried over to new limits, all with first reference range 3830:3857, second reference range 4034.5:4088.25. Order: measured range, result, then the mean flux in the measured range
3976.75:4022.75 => -4.3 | 14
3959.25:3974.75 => 6.9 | 6.76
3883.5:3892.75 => 1.3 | 9.22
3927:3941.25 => 7.9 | 5.14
